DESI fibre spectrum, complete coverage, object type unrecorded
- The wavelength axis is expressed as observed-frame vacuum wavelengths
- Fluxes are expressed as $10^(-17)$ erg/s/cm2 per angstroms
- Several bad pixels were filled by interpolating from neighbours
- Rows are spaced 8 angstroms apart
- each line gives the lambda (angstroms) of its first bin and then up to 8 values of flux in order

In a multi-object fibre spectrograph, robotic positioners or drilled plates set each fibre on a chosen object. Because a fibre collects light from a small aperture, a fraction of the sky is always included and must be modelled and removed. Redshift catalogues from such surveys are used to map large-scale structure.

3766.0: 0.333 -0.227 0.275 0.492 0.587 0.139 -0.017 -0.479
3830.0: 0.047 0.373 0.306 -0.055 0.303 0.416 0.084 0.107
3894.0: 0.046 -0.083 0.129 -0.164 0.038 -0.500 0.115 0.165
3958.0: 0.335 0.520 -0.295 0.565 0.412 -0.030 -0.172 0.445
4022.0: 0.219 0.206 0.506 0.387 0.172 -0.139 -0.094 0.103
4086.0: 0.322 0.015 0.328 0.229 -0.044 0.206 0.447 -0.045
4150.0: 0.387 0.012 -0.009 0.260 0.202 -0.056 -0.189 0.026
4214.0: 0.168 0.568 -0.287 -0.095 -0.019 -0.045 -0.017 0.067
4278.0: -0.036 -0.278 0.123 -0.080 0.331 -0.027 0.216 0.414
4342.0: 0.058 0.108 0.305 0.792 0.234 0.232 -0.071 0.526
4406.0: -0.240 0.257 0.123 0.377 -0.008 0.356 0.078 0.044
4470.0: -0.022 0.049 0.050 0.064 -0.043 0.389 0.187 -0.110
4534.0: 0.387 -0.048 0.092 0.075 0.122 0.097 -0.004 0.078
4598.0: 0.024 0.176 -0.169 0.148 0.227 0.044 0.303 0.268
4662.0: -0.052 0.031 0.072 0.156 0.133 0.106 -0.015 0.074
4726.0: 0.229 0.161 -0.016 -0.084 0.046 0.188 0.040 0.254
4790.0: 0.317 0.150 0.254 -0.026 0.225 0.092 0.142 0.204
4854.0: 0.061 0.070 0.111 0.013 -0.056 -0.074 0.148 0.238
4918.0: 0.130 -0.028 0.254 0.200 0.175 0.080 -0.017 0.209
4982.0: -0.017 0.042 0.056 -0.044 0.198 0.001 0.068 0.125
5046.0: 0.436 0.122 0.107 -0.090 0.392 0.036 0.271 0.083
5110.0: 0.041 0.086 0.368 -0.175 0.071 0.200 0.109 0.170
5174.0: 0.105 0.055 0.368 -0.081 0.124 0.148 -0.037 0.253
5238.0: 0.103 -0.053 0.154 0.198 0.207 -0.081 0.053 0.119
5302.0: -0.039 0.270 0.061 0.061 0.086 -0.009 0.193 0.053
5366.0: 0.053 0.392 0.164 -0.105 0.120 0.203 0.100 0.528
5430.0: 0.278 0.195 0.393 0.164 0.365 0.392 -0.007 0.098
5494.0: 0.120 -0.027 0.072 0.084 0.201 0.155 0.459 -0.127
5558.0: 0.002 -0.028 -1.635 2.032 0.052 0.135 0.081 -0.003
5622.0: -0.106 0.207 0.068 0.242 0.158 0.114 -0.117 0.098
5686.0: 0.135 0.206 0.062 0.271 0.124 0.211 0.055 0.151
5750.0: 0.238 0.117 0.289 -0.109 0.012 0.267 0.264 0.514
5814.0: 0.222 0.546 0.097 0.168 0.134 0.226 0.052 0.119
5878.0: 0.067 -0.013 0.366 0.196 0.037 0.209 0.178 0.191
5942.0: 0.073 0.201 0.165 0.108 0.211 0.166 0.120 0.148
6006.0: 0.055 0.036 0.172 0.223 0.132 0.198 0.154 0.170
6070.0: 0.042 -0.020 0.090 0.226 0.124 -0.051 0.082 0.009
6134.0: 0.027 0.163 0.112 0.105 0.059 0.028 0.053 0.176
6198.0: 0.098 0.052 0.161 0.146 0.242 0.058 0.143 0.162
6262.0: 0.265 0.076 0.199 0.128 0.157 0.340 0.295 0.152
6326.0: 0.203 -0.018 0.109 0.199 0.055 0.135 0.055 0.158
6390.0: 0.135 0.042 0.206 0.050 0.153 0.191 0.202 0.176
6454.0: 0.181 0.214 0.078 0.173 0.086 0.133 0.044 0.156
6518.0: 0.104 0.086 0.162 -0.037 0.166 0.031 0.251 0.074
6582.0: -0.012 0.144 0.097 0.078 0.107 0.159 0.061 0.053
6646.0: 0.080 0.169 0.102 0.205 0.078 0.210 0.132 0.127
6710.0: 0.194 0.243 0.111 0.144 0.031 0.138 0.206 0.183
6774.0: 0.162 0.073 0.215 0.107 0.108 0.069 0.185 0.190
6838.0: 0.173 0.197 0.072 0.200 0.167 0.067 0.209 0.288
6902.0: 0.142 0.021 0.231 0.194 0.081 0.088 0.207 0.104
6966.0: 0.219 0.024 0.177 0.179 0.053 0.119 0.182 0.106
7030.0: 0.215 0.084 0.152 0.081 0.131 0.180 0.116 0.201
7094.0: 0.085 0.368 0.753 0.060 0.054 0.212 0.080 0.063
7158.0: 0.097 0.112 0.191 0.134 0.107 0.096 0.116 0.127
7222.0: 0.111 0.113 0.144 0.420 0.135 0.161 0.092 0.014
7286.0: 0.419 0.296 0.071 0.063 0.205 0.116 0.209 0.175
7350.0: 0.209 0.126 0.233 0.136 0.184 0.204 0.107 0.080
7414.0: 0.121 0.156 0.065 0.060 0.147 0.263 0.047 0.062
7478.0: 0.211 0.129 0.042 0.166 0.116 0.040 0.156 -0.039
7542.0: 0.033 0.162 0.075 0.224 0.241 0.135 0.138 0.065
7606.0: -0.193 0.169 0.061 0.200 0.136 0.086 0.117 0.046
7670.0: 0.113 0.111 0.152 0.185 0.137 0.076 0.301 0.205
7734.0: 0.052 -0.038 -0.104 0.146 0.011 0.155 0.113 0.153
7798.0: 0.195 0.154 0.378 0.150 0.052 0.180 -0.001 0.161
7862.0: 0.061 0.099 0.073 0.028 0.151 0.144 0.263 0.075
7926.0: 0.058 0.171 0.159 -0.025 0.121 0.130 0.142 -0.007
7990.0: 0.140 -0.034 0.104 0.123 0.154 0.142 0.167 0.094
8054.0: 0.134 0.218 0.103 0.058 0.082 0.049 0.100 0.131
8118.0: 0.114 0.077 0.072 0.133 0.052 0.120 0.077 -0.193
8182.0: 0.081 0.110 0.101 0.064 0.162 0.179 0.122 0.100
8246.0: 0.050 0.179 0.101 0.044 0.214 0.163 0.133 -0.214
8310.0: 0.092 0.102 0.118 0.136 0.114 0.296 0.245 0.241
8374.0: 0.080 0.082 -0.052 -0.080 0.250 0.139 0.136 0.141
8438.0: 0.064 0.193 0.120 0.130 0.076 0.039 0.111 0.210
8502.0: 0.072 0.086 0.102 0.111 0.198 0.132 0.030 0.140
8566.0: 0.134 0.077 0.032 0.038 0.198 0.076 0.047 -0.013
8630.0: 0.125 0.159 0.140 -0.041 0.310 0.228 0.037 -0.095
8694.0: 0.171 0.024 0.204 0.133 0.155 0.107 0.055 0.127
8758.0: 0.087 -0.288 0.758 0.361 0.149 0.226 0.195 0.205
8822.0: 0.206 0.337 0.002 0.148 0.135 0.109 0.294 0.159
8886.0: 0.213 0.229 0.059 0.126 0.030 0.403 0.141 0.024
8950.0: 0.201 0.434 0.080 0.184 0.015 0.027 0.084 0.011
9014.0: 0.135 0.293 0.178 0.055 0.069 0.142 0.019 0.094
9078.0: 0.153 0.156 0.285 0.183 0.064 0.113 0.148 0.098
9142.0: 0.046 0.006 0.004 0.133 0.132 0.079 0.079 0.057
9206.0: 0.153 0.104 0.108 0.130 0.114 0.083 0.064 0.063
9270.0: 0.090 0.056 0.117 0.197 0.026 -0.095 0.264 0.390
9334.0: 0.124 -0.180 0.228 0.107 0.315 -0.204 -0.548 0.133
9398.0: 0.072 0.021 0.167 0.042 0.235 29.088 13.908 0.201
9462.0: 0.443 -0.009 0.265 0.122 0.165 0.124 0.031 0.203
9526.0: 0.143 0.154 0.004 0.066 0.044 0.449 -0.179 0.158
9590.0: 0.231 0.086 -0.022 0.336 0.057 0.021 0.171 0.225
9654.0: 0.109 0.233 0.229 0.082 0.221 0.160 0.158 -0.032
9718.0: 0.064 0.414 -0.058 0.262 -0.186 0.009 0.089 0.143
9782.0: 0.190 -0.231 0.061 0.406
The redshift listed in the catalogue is 0.08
